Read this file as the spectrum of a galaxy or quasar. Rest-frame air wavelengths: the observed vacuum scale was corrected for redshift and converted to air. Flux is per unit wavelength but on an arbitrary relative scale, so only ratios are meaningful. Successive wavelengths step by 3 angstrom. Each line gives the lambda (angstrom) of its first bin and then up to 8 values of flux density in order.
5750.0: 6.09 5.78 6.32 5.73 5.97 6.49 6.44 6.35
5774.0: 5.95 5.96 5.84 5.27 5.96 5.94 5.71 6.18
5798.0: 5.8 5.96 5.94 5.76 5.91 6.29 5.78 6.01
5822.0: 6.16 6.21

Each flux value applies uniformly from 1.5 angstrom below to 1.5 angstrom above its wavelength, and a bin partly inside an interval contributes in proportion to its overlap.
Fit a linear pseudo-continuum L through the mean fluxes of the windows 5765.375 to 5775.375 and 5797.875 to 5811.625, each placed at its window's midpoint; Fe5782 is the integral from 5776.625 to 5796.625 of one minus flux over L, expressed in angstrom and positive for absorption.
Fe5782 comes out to 0.9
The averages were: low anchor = 6.28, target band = 5.83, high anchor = 5.89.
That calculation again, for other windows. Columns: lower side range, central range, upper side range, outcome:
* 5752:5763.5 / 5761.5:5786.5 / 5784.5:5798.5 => -0.4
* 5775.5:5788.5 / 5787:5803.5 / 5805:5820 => -0.2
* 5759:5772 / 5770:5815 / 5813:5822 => 1.5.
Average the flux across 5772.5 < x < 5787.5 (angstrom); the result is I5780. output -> 5.8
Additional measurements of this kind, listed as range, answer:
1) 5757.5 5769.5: 6.16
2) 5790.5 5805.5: 5.92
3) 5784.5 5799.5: 5.92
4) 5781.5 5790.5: 5.72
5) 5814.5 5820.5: 5.9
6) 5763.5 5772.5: 6.43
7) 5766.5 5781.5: 6.11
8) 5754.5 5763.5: 6.01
